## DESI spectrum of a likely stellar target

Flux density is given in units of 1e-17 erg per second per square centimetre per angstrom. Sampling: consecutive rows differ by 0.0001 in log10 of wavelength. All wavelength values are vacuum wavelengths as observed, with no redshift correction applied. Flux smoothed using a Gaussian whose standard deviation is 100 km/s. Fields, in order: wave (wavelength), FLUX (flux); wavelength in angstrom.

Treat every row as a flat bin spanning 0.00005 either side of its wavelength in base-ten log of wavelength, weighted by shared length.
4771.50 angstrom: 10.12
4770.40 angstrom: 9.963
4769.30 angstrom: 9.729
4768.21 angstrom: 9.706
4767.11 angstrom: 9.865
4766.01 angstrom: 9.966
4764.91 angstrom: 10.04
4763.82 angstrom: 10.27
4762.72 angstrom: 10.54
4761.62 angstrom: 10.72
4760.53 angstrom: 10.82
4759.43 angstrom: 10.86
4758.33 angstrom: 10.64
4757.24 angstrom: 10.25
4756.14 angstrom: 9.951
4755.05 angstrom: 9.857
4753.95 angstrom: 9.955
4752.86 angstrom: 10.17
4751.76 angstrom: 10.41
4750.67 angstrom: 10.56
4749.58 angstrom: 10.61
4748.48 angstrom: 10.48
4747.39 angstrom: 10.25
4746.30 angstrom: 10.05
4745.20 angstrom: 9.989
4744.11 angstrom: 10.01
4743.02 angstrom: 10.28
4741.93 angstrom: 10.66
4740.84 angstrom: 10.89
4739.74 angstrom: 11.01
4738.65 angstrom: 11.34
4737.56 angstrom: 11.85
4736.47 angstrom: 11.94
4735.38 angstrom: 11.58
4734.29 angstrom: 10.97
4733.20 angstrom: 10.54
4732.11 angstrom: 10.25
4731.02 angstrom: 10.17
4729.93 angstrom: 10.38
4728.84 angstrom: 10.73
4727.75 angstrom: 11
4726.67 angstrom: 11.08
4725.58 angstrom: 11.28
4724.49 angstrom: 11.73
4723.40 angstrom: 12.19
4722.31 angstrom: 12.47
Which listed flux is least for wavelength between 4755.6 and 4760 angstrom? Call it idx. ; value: 9.951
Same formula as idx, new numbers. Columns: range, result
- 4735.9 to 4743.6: 10.28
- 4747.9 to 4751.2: 10.48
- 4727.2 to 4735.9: 10.17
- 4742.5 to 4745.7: 9.989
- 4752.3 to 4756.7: 9.857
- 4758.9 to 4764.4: 10.27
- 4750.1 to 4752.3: 10.41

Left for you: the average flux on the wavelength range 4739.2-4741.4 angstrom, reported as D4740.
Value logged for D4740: 10.9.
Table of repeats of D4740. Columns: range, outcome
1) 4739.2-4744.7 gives 10.6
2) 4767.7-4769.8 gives 9.75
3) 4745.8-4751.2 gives 10.4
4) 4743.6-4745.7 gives 10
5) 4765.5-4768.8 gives 9.85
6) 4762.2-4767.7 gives 10.1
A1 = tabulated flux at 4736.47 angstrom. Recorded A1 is 11.94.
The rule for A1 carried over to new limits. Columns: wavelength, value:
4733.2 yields 10.54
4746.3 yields 10.05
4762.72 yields 10.54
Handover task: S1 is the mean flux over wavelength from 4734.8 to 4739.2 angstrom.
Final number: 11.7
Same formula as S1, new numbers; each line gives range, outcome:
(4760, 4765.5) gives 10.5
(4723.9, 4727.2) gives 11.4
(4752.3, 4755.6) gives 9.99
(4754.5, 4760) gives 10.3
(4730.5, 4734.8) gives 10.5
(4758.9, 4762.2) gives 10.8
